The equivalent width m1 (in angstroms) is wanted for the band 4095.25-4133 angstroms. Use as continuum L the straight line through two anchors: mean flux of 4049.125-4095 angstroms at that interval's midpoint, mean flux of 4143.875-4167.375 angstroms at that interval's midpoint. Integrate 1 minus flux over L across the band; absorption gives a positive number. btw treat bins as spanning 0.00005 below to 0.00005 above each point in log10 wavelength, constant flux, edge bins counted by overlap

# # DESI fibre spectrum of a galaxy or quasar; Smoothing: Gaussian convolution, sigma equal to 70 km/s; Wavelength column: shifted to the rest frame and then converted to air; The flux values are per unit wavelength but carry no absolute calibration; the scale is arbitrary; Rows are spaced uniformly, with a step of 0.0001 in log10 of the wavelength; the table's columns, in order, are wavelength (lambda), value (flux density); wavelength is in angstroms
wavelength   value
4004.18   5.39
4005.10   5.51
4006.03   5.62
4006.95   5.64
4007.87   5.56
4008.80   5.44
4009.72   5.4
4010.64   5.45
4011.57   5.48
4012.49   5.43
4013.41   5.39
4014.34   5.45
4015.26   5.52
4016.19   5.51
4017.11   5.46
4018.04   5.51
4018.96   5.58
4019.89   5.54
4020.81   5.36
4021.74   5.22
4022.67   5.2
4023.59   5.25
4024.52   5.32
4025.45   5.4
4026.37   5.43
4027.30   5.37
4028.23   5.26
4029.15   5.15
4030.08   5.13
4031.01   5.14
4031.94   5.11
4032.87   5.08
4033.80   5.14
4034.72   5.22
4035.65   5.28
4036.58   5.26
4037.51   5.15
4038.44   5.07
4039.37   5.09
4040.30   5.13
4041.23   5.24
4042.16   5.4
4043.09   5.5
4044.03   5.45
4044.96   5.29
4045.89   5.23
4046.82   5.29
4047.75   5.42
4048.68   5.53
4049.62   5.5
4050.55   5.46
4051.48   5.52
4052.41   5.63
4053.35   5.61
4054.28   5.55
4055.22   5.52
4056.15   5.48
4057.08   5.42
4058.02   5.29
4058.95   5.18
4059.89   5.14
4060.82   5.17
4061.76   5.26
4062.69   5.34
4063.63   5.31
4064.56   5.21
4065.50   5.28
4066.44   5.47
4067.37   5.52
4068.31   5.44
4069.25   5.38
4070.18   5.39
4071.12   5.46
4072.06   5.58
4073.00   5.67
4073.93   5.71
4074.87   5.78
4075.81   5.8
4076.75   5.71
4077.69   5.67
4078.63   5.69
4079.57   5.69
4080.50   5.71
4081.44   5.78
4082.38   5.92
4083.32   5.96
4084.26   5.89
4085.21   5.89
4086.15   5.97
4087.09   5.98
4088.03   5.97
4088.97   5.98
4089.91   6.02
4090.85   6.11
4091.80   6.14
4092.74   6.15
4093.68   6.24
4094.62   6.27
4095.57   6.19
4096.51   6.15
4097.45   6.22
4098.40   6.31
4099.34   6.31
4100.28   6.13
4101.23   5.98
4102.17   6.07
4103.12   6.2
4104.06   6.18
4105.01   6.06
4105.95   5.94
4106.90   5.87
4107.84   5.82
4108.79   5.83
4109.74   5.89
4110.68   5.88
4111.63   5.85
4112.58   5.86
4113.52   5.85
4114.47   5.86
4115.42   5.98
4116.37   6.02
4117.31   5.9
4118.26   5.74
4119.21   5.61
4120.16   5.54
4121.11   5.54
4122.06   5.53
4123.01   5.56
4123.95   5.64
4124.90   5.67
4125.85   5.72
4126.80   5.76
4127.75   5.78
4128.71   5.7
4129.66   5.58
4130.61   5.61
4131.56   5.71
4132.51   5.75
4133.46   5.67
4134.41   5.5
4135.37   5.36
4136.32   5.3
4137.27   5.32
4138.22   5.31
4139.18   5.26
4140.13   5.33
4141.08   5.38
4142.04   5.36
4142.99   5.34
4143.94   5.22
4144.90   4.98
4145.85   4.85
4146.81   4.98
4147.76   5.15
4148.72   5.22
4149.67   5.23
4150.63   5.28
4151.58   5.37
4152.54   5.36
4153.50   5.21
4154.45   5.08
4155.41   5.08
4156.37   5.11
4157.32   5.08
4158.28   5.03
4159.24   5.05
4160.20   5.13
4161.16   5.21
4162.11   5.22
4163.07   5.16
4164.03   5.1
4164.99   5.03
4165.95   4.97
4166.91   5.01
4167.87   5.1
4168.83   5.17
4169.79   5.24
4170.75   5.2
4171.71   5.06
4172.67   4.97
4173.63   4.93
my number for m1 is -3.4 angstroms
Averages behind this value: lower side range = 5.65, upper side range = 5.12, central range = 5.87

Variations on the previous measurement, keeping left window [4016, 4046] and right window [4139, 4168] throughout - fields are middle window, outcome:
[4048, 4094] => -3.4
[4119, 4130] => -1.0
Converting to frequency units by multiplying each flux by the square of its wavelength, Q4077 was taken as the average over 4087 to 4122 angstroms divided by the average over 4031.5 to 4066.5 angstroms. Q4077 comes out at 1.16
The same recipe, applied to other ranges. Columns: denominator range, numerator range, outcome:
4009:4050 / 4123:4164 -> 1.06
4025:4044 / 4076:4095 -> 1.16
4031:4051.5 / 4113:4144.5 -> 1.10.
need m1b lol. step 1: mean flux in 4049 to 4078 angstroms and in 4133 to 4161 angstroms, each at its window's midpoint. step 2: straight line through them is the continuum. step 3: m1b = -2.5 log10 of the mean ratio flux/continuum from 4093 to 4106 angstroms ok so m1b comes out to -0.15 mag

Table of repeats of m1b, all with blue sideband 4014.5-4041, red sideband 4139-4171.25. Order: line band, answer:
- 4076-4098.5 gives -0.15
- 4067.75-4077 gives -0.07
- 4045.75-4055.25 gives -0.04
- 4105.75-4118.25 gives -0.13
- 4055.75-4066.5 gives -0.01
